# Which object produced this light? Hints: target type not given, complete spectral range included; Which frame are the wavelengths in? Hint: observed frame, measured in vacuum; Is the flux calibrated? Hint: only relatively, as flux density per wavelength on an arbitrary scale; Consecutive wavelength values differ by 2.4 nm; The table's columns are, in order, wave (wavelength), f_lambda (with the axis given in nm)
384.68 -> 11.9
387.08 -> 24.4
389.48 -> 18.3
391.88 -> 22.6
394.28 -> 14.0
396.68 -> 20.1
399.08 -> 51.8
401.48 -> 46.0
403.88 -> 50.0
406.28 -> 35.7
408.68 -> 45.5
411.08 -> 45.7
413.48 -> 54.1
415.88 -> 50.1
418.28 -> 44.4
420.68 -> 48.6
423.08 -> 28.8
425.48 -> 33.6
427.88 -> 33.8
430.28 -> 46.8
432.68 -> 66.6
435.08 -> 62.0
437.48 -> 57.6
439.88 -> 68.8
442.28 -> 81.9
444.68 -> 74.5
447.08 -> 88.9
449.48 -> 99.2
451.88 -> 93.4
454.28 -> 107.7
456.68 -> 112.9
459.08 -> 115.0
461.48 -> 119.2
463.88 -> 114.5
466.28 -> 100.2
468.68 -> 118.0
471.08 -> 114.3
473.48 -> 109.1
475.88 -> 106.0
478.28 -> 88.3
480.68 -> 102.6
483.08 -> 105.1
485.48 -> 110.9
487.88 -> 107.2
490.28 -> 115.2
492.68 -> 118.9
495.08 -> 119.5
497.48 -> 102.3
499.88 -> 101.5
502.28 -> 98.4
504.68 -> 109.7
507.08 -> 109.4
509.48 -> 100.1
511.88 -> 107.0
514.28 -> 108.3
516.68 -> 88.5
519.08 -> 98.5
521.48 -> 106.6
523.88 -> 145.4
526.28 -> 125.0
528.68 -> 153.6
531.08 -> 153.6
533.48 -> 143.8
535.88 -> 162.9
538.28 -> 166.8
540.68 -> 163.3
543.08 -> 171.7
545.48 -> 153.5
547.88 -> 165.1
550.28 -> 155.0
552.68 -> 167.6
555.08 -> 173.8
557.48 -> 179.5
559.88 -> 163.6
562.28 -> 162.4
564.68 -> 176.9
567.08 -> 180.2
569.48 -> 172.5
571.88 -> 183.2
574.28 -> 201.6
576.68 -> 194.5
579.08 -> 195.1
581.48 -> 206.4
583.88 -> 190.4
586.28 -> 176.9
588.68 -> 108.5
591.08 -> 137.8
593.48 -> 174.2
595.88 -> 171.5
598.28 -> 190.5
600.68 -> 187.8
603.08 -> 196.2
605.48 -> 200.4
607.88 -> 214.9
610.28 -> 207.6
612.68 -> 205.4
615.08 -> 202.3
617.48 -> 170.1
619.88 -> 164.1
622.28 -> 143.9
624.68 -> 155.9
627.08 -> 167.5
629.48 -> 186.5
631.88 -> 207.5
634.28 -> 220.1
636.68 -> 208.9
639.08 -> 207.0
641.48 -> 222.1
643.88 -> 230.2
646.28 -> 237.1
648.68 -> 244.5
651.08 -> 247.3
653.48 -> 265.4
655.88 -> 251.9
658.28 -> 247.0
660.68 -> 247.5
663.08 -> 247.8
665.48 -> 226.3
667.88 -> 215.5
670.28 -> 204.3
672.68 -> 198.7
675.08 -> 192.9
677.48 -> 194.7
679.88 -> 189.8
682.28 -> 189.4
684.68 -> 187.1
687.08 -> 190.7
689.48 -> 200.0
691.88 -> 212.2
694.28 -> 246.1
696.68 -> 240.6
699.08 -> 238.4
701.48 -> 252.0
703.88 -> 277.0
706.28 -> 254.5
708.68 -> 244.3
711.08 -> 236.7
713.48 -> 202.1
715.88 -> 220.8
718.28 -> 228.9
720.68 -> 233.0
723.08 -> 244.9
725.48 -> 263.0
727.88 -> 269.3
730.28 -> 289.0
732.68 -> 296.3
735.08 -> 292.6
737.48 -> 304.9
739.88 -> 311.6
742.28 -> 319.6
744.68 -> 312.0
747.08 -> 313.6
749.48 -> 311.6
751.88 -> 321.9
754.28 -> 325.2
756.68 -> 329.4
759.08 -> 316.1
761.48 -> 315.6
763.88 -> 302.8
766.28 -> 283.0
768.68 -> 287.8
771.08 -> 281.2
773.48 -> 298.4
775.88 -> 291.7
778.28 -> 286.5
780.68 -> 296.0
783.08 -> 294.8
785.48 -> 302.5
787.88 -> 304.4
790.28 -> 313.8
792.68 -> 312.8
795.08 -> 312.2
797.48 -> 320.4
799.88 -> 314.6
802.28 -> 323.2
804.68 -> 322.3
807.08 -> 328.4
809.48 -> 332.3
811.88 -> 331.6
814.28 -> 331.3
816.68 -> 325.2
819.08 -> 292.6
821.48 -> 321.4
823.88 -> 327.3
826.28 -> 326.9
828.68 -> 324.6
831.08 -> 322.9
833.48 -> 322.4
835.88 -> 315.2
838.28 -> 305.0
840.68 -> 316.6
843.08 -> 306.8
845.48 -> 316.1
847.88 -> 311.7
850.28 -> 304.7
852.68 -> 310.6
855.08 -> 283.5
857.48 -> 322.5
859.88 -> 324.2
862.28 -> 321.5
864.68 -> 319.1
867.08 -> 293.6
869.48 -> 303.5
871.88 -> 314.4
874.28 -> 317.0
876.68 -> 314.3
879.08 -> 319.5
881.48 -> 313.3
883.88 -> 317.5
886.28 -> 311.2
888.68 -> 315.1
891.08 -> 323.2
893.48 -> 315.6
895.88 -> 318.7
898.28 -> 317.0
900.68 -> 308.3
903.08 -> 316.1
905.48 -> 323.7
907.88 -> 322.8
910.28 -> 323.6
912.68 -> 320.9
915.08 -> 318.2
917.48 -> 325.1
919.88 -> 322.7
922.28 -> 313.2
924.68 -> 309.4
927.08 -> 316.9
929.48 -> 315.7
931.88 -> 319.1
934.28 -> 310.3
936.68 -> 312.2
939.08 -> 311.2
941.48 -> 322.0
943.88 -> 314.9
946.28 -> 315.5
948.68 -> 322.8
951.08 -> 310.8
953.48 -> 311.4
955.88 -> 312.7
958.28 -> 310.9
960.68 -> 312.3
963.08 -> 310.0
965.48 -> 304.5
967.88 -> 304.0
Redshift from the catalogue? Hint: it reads 0.00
